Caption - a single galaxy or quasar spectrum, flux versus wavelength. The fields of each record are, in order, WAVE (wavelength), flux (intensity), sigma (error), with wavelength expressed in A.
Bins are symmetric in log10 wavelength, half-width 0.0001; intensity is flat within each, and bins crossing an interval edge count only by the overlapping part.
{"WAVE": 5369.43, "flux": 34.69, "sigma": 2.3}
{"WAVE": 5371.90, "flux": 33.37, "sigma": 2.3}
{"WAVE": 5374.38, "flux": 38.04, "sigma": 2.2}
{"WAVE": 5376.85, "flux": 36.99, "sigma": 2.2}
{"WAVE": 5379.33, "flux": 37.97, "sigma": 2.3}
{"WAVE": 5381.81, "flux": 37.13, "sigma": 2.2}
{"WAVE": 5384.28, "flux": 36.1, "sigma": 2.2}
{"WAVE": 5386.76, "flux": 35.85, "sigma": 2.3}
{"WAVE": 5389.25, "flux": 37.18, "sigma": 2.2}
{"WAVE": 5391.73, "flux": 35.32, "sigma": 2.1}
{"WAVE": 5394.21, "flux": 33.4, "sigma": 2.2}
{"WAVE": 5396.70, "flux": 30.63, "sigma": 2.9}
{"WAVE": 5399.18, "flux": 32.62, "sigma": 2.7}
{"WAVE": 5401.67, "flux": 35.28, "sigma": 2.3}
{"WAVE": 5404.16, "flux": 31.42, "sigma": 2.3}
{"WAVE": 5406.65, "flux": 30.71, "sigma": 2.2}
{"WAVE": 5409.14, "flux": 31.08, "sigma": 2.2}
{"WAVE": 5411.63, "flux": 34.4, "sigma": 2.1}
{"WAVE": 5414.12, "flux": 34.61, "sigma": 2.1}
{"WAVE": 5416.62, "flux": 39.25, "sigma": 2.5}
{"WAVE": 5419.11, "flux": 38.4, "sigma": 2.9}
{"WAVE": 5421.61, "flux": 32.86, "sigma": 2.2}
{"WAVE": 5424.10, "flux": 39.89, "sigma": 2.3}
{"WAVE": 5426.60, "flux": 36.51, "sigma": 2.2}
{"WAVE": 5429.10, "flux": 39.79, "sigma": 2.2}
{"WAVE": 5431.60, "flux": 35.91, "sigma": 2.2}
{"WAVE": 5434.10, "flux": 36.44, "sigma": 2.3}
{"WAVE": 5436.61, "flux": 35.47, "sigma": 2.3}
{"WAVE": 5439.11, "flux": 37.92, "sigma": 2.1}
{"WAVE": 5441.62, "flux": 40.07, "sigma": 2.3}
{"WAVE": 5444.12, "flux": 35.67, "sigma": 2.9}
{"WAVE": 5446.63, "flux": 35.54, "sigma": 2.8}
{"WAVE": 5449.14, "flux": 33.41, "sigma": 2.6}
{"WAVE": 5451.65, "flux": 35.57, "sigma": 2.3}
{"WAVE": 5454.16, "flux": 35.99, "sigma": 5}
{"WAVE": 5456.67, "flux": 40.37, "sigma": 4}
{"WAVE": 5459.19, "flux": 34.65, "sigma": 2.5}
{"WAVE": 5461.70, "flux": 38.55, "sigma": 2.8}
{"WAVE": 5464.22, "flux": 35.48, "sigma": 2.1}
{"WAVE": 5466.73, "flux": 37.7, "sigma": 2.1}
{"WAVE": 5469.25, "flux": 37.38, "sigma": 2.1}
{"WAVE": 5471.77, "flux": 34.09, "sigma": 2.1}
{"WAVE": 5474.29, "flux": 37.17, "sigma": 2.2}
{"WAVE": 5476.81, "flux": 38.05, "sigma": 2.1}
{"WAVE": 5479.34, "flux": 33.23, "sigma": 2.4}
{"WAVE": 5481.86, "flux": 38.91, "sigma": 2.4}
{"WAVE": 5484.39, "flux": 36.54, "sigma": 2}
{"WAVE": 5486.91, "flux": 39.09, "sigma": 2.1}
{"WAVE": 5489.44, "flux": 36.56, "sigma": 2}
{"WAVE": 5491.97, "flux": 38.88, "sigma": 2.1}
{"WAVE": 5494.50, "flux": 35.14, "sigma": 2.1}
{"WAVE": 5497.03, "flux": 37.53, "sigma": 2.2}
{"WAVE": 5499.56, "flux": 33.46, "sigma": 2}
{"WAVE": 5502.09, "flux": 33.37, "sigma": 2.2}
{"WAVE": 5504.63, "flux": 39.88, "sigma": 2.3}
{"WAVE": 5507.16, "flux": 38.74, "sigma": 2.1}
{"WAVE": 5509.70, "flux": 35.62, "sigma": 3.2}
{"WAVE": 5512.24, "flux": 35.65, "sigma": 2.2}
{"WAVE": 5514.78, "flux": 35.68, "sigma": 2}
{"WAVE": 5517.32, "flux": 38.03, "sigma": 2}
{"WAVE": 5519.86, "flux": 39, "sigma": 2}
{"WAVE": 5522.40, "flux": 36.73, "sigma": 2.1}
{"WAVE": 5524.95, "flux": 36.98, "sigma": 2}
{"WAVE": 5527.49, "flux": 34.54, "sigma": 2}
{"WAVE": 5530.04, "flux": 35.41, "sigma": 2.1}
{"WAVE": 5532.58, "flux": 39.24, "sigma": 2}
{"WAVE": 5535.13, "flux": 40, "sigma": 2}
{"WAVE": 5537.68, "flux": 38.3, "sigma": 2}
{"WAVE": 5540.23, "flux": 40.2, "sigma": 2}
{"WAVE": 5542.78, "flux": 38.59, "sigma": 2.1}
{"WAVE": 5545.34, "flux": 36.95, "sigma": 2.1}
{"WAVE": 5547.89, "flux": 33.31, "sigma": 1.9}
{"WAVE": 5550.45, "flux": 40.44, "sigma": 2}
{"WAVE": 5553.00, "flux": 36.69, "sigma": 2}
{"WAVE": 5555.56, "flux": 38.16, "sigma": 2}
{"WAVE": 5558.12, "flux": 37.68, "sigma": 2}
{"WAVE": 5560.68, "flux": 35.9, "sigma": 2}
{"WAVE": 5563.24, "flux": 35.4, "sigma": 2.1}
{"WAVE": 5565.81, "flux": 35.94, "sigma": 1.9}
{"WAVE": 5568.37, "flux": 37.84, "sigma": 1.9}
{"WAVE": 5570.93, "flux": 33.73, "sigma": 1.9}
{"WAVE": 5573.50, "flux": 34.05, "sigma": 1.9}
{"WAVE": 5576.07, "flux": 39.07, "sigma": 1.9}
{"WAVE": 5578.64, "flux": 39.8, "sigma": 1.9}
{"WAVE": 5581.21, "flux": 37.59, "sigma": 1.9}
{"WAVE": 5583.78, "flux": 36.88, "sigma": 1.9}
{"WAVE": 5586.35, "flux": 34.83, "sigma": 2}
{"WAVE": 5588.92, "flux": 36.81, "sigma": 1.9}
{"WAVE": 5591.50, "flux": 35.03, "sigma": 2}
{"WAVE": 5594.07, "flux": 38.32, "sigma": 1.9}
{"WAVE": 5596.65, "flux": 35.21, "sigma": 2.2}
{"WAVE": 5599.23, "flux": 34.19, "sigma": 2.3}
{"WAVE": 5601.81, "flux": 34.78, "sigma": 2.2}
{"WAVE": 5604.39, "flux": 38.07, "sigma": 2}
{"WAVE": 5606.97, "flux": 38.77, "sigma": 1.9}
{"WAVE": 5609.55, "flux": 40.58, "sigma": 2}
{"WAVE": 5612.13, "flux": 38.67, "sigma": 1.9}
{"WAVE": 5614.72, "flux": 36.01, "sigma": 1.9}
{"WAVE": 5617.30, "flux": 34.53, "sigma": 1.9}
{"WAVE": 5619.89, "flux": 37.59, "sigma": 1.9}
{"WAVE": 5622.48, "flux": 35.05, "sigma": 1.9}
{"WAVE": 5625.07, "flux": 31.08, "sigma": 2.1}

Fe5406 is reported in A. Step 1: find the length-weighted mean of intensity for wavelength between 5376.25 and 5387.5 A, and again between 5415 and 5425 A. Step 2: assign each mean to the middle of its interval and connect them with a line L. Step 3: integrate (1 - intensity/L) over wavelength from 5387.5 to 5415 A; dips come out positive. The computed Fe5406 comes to 2.80 A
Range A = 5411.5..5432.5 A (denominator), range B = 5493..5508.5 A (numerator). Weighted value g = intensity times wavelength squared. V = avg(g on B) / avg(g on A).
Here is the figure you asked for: 1.01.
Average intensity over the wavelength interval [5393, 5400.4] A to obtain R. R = 32.2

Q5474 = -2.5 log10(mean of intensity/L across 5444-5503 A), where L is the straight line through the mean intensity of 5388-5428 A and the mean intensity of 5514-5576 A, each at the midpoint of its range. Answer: -0.02 mag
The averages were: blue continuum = 34.6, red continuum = 37.1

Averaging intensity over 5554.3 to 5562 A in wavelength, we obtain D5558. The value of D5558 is 37.2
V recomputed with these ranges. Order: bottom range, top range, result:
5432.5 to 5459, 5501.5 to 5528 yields 1.04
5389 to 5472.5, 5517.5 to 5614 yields 1.09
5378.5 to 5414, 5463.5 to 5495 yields 1.11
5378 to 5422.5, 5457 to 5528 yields 1.10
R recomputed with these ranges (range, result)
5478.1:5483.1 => 36.1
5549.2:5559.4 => 38.2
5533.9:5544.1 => 39.2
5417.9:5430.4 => 37.5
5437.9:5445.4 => 37.9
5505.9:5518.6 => 36.7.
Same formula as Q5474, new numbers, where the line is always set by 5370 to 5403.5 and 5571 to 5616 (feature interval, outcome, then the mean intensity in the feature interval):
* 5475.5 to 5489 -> -0.03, 37.1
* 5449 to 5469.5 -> -0.03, 36.7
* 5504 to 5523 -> -0.03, 37.4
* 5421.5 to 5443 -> -0.05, 37.4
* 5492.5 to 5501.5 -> 0.02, 35.5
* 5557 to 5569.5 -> 0.00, 36.5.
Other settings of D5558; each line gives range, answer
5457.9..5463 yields 36.6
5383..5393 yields 36.1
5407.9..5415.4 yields 33.4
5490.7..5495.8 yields 37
